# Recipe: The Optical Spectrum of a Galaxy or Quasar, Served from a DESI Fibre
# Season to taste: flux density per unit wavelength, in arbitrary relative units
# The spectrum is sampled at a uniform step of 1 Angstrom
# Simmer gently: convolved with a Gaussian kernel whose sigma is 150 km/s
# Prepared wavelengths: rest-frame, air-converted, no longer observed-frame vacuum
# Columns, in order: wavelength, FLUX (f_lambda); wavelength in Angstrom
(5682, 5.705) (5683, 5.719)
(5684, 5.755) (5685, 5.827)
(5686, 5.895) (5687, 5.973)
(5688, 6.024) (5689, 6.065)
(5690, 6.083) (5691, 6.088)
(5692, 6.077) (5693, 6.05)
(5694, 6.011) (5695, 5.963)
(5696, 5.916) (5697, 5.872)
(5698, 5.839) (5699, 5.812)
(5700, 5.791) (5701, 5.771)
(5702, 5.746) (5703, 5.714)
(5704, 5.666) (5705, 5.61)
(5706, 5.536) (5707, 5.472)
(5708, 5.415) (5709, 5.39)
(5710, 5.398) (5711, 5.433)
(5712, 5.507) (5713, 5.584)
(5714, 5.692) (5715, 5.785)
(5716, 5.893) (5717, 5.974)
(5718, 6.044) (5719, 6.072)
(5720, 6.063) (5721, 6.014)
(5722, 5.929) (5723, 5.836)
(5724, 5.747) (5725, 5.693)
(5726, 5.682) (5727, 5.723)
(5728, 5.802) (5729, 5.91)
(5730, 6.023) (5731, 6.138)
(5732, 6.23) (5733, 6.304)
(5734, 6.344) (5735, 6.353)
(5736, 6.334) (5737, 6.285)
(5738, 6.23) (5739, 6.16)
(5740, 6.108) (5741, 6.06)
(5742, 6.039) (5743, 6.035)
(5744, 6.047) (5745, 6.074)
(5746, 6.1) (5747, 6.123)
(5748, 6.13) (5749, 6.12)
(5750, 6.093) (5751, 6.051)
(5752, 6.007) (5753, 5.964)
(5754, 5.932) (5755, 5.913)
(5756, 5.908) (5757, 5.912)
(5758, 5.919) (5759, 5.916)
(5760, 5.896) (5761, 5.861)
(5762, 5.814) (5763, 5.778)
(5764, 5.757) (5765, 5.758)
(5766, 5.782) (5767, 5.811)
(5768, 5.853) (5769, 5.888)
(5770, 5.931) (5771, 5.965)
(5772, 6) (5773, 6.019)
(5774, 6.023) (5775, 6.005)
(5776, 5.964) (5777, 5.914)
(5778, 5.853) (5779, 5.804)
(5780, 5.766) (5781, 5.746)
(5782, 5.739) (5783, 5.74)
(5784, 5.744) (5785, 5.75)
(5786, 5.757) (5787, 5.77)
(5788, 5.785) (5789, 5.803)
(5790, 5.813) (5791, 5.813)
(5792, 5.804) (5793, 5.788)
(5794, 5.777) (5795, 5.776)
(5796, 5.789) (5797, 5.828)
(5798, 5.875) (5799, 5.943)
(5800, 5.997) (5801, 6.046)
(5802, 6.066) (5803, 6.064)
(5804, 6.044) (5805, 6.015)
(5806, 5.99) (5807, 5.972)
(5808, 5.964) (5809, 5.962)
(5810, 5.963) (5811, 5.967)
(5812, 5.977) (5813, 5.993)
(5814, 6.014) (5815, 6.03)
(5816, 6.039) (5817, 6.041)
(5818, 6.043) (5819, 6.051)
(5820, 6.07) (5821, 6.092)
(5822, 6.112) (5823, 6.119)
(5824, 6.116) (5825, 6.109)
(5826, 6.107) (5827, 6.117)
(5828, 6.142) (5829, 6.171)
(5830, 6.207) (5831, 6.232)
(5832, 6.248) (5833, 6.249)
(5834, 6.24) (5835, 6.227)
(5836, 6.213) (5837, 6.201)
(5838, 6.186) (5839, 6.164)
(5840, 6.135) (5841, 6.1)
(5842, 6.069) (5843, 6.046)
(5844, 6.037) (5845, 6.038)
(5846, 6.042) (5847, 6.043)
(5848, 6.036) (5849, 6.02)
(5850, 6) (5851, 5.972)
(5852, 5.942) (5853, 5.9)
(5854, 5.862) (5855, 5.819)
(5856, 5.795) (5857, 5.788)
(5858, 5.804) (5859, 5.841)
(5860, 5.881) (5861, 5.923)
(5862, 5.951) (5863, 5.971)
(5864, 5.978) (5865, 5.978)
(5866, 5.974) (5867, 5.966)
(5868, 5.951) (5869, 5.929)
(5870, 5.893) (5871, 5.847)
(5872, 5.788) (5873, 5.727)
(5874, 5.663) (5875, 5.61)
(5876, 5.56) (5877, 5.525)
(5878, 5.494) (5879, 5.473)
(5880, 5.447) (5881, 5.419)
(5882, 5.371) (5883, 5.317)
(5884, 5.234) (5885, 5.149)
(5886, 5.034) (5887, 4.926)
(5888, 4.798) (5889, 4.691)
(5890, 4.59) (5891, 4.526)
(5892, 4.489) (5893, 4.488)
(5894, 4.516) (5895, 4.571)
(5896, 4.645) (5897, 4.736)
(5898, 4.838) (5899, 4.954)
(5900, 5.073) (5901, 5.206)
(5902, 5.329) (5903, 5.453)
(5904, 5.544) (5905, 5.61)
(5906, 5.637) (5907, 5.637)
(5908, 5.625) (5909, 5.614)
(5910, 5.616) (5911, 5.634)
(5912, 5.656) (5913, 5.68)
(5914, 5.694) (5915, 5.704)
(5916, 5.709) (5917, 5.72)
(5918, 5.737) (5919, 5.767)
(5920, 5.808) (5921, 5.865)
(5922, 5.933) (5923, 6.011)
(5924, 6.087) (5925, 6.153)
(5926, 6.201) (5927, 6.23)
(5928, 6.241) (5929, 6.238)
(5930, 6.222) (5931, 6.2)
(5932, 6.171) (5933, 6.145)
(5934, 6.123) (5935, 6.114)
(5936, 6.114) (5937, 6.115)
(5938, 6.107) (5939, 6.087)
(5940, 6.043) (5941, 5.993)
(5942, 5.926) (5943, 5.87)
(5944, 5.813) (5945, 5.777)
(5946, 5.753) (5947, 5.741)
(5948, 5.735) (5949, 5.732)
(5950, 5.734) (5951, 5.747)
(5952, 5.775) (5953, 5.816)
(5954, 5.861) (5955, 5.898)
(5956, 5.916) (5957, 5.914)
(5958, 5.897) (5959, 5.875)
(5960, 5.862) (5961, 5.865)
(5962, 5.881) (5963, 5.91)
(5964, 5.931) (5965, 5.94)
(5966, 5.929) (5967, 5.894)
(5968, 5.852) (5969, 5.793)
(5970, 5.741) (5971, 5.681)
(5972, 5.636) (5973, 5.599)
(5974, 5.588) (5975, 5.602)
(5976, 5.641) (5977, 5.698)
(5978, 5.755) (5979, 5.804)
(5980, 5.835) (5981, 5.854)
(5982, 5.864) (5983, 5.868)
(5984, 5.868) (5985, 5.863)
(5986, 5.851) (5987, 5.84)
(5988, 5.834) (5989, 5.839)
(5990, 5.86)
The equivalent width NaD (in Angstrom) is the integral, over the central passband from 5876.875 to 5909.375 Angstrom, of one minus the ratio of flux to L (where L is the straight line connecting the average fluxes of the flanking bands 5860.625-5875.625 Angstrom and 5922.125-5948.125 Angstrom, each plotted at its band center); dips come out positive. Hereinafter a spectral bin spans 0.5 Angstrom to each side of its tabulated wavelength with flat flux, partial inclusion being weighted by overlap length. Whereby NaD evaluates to 4.5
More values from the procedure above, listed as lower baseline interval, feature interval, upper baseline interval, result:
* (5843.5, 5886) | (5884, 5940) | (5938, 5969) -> 2.7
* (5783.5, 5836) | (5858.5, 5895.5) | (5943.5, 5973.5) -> 3.1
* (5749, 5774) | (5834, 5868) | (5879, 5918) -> -3.4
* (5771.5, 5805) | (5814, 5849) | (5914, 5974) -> -1.4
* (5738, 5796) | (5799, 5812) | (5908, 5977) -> -0.2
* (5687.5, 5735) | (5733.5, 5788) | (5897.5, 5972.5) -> -1.1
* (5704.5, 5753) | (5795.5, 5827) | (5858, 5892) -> -1.8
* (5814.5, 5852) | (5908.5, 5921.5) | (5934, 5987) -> 0.5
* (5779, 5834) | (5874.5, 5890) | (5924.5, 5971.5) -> 1.8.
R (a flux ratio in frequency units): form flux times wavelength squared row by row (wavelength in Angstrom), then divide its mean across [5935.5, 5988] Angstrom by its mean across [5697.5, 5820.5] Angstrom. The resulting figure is 1.06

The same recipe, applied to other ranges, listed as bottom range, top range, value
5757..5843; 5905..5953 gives 1.03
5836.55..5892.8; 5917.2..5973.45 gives 1.07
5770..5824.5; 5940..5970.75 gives 1.04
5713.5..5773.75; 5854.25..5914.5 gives 0.95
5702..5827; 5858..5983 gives 1.01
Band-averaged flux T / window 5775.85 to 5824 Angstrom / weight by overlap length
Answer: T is 5.92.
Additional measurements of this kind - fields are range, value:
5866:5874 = 5.86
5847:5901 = 5.47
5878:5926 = 5.35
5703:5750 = 5.92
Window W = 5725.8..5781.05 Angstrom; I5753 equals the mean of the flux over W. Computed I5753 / 5.99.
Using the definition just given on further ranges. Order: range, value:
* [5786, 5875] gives 5.98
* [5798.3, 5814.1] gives 6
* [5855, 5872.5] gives 5.9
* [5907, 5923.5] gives 5.73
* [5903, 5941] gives 5.91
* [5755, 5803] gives 5.86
